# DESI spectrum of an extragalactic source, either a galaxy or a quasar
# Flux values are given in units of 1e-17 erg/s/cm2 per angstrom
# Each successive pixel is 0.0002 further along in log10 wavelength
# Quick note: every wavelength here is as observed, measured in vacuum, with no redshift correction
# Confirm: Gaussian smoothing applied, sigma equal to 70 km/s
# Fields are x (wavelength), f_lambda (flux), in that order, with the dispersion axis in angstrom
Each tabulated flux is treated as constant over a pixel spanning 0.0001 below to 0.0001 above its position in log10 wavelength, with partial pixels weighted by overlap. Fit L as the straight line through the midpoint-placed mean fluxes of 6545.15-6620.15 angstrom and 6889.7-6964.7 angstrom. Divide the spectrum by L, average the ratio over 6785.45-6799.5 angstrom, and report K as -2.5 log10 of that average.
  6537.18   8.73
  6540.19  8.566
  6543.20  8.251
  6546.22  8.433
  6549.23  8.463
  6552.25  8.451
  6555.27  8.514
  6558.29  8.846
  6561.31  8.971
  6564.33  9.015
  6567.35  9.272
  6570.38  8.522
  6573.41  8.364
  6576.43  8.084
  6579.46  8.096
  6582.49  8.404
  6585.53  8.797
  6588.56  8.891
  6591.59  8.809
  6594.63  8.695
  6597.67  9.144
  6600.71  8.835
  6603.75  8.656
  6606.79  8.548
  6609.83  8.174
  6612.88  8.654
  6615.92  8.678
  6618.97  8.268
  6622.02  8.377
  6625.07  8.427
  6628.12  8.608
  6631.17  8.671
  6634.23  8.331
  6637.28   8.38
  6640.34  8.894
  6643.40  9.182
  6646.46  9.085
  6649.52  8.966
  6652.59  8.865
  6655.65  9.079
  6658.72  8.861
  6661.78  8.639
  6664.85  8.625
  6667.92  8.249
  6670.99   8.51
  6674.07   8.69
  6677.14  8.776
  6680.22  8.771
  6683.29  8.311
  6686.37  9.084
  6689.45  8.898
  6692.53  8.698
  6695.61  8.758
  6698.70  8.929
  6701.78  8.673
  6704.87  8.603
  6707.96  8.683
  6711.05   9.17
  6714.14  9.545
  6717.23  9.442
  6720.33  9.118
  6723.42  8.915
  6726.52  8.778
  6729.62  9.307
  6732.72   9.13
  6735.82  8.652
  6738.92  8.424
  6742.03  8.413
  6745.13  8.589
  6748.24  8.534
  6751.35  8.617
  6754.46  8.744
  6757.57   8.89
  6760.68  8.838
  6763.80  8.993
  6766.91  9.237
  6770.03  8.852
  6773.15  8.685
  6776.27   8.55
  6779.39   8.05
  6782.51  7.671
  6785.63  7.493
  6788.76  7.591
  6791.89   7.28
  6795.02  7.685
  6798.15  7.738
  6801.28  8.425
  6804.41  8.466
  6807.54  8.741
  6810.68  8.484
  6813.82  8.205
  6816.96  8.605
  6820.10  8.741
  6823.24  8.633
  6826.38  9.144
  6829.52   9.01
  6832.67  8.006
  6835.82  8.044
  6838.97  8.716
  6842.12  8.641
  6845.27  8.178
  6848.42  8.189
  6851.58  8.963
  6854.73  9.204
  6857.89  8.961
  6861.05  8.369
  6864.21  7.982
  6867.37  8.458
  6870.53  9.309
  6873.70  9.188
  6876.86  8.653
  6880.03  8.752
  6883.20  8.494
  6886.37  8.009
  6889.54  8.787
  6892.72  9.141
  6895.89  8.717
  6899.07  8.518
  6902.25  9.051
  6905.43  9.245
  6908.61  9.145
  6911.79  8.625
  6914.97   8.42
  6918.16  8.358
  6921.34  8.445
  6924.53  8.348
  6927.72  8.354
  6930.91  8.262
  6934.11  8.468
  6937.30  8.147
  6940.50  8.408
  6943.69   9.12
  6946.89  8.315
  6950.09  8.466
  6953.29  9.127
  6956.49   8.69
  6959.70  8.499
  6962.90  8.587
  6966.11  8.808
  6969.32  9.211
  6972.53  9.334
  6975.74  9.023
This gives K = 0.14 mag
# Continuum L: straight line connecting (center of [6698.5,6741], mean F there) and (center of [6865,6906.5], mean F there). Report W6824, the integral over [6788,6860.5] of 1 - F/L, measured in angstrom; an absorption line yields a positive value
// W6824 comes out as 3.3 angstrom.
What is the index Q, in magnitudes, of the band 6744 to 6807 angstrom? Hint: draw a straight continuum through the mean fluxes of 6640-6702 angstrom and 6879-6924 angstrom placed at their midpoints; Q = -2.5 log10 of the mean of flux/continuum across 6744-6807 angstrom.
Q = 0.05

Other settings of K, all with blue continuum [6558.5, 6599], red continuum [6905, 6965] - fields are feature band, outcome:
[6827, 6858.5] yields 0.00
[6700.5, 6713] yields -0.02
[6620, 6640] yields 0.02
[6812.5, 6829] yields -0.01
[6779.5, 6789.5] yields 0.13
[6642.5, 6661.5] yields -0.04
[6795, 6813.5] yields 0.04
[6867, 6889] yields -0.02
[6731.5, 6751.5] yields 0.00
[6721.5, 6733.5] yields -0.05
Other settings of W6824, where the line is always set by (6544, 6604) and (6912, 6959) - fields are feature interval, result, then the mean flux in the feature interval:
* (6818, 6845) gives -0.16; 8.6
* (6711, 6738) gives -1.59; 9.1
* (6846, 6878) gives -0.69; 8.72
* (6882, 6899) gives -0.21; 8.62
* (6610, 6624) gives 0.29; 8.46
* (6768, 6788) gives 0.82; 8.21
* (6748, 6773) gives -0.79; 8.84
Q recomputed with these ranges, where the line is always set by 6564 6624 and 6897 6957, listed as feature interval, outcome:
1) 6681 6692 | -0.02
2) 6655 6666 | -0.02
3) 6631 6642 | 0.01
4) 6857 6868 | 0.03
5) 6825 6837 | 0.01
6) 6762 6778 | -0.03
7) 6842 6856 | 0.00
